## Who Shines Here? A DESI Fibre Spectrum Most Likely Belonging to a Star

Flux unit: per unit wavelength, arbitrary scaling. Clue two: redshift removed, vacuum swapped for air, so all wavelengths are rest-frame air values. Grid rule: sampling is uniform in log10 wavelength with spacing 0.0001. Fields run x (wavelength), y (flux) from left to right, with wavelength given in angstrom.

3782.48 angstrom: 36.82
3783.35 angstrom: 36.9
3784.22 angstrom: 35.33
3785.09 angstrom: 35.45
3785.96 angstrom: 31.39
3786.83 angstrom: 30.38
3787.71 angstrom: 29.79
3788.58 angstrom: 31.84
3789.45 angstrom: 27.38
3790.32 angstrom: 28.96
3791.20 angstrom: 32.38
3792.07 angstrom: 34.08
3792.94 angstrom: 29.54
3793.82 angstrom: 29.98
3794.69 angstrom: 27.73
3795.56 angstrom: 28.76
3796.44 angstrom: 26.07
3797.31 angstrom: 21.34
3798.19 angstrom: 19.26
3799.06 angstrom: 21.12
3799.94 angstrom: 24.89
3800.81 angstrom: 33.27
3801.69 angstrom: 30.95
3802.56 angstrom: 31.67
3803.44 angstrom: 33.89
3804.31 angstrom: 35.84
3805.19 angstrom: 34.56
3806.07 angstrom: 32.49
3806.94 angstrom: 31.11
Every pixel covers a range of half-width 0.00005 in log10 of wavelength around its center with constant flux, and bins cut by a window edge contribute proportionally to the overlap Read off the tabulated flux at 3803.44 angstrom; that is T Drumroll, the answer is 33.89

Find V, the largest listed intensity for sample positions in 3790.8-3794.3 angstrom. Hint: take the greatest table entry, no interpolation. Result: 34.08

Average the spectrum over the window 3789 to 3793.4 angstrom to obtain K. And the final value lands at 30.5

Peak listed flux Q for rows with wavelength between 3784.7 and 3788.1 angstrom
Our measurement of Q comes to 35.45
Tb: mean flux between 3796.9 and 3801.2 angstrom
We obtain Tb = 23.9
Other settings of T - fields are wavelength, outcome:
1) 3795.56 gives 28.76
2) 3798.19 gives 19.26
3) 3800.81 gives 33.27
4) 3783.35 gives 36.9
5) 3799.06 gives 21.12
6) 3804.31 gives 35.84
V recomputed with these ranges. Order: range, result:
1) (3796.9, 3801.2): 33.27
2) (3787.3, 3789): 31.84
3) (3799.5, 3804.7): 35.84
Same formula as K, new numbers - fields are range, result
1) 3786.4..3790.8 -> 29.6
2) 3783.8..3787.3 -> 33.1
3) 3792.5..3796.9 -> 28.4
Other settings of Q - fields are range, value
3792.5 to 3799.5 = 29.98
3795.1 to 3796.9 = 28.76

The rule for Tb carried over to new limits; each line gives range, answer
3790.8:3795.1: 30.8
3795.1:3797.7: 25.5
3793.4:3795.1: 28.9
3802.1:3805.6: 34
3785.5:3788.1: 30.5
